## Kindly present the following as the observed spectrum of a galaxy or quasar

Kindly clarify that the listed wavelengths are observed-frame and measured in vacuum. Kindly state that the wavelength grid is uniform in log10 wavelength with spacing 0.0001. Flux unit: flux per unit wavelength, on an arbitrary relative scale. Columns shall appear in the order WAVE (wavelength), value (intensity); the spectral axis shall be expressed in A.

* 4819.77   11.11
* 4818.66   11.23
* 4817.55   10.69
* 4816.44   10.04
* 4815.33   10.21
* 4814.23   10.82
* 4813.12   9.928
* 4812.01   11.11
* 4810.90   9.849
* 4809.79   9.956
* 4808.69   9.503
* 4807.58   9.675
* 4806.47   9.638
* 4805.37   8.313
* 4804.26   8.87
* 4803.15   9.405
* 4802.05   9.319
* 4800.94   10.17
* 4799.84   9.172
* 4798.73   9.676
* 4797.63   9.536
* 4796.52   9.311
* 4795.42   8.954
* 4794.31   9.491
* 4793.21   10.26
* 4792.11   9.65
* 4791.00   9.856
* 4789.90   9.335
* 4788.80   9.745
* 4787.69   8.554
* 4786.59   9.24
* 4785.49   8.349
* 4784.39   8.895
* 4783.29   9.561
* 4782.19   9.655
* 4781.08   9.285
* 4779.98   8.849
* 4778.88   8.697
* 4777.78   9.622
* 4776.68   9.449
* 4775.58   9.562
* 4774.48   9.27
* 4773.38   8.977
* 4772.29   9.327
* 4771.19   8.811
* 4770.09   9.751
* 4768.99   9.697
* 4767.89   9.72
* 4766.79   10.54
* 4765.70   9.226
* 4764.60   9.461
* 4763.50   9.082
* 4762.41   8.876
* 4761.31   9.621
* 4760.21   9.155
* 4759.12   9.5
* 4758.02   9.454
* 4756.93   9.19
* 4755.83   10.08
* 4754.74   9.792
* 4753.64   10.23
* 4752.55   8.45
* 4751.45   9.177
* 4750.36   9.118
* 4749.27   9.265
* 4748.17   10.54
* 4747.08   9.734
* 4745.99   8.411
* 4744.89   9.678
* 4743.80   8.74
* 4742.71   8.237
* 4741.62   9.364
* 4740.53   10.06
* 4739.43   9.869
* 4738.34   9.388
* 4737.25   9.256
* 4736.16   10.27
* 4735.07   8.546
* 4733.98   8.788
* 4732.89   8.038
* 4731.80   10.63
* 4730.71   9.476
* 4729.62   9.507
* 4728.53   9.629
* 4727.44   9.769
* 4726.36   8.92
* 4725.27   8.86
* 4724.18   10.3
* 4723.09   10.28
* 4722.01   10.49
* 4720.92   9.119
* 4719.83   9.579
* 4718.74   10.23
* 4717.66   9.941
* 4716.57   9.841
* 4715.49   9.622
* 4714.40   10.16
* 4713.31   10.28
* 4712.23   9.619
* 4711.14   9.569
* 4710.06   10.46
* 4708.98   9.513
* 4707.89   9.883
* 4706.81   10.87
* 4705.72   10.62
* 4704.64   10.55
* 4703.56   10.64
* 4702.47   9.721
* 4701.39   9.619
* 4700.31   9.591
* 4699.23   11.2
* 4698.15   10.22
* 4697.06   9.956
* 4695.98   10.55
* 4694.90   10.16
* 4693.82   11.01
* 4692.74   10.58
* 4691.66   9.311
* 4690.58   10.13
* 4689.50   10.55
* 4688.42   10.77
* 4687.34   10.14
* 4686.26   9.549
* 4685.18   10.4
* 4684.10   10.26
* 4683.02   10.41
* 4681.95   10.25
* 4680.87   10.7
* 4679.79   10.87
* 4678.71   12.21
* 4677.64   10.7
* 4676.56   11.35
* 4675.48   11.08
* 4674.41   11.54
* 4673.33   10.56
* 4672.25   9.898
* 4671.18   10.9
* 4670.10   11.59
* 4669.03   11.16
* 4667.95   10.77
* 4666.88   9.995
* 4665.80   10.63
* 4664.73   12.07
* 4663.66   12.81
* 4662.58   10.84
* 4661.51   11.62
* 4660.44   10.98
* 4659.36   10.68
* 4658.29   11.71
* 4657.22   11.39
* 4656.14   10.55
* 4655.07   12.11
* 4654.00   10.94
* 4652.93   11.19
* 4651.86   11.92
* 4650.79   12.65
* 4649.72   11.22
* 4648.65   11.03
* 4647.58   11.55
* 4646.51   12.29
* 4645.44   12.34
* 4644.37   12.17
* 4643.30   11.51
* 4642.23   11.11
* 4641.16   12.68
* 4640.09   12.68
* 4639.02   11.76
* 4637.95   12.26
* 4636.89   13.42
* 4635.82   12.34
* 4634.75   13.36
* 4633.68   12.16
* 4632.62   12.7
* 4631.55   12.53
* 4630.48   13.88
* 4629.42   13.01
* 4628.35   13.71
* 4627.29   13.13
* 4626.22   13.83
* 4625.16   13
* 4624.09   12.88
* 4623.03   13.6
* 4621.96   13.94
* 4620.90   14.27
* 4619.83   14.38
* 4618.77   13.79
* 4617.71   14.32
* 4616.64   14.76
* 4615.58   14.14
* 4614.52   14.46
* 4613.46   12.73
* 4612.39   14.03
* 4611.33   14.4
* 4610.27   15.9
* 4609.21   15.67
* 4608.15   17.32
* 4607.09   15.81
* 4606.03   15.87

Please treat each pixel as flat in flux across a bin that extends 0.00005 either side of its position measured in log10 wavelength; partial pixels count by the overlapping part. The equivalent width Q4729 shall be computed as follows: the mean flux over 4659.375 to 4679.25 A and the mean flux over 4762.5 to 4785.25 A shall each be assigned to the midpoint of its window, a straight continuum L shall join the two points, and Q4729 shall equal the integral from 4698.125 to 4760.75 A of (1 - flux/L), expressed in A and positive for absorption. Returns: 2.7 A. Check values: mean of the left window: 11.1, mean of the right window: 9.35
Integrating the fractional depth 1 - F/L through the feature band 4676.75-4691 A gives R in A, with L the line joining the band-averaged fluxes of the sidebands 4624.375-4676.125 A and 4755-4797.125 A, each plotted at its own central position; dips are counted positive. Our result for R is 0.82 A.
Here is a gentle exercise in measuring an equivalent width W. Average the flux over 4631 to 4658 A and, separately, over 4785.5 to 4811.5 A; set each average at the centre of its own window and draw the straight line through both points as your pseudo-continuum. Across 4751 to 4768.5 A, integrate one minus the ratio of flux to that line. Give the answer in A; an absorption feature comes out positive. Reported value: 1.0 A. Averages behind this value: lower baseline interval 12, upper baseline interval 9.43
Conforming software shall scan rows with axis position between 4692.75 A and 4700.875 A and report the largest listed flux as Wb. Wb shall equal 11.2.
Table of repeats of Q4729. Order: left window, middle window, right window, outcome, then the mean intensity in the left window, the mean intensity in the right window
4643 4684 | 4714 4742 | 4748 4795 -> 1.5 A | 11.3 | 9.39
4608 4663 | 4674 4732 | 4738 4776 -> 3.8 A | 12.8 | 9.41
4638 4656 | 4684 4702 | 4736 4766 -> 0.8 A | 11.8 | 9.39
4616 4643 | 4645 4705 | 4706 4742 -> 3.2 A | 13.2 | 9.71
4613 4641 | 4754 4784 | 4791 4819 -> 3.1 A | 13.3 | 9.78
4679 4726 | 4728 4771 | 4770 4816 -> 1.6 A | 10.2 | 9.47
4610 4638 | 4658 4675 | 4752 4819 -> 1.9 A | 13.6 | 9.53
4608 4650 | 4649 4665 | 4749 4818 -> 1.3 A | 13.2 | 9.49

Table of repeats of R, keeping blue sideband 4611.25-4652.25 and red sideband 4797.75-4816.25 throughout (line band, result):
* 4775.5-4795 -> 1.54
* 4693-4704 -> 1.37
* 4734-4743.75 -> 1.49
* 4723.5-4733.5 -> 1.53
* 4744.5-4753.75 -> 1.23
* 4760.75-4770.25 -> 0.86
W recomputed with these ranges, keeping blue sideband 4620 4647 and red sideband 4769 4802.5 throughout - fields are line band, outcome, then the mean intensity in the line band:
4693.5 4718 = 2.3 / 10.1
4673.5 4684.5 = 0.8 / 10.9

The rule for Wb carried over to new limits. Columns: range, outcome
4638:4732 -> 12.81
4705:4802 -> 10.87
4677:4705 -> 12.21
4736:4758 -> 10.54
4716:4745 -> 10.63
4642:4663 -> 12.65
